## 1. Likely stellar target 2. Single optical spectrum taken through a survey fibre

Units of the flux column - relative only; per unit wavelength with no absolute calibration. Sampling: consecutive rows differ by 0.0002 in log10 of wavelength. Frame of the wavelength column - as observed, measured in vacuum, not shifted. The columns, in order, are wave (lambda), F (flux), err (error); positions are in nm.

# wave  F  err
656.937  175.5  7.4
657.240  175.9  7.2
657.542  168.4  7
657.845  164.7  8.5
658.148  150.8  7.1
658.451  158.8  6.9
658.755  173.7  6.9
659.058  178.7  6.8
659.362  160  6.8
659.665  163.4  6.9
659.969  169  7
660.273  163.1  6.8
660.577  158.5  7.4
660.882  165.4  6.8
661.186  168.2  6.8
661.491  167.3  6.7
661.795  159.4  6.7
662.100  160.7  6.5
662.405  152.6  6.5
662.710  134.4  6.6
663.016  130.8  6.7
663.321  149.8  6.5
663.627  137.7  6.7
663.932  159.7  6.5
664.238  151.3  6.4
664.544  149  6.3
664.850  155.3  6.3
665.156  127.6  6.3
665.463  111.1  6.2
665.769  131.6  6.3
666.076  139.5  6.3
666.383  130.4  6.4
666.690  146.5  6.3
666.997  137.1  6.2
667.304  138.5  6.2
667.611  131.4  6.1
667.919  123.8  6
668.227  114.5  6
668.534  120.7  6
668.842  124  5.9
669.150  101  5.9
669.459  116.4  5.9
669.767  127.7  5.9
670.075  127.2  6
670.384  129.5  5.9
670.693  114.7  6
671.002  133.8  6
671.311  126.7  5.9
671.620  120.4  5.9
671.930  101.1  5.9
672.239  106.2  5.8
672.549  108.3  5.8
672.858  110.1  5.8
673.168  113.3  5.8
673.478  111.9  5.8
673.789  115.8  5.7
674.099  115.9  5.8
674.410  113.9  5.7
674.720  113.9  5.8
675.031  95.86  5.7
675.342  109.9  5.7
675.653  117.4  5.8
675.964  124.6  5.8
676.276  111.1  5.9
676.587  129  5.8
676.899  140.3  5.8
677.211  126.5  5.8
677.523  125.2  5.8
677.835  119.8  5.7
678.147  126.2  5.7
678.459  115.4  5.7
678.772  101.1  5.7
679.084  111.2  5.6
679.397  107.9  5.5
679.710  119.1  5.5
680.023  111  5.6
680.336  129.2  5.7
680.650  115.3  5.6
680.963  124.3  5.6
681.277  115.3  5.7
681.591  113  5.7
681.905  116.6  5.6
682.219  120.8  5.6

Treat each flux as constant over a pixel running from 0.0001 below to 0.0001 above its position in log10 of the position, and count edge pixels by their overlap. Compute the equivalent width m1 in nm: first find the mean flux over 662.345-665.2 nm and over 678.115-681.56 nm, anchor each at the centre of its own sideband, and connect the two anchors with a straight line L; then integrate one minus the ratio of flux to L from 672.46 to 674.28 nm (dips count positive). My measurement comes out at 0.21 nm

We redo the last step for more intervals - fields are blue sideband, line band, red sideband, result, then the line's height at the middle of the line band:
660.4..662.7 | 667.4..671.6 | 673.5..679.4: 0.44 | 137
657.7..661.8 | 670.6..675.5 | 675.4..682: 0.71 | 133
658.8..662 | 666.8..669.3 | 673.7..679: 0.32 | 143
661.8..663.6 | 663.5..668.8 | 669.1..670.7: -0.04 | 134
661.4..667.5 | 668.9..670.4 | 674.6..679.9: 0.15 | 133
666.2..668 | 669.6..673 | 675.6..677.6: 0.31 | 131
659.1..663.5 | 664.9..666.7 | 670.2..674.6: 0.12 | 141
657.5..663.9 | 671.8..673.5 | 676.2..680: 0.30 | 132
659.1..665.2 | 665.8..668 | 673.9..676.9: 0.09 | 141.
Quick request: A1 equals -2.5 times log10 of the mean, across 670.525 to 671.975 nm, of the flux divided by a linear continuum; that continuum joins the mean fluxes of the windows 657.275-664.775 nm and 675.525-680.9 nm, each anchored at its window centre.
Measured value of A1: 0.12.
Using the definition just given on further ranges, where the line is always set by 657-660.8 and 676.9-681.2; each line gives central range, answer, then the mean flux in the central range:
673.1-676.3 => 0.14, 113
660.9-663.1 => 0.03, 155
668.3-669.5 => 0.23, 115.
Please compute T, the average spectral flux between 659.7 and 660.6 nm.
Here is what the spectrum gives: 164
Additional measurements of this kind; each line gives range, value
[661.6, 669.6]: 136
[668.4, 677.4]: 117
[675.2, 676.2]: 117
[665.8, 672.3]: 125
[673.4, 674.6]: 114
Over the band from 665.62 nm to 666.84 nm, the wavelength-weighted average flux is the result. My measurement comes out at 137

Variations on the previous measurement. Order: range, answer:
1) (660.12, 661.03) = 162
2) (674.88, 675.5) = 103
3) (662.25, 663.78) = 141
